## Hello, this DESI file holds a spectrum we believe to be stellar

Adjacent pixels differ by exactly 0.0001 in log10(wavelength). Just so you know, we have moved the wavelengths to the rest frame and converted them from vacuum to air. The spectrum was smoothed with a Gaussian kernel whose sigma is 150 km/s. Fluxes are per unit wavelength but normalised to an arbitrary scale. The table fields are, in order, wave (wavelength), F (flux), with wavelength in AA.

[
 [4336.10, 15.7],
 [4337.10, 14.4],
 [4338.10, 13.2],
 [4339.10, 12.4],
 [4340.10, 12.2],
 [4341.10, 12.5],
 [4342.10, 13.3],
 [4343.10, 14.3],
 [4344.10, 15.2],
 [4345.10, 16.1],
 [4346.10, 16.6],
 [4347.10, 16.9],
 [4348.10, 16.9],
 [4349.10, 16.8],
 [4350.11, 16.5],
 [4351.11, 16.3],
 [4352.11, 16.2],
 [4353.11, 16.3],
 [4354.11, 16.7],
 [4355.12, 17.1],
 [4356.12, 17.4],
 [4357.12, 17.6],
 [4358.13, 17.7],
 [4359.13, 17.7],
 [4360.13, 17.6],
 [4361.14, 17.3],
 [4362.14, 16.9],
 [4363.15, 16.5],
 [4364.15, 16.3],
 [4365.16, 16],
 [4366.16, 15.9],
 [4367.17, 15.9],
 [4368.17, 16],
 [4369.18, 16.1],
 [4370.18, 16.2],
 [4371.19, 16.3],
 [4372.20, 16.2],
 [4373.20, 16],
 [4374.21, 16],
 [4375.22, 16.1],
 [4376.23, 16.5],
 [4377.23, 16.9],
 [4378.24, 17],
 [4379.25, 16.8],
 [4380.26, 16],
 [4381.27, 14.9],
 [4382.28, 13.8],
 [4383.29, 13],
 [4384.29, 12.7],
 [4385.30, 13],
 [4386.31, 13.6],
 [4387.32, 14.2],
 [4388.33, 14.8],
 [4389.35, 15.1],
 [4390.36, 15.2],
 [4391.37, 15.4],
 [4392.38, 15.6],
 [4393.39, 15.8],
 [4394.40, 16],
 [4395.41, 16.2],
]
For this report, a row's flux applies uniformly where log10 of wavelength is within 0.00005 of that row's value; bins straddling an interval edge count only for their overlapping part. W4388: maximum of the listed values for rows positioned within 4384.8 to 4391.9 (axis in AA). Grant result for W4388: 15.4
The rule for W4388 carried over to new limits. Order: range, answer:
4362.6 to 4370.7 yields 16.5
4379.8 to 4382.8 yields 16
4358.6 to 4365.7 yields 17.7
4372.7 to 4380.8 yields 17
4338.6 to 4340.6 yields 12.4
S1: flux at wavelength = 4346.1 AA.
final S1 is 16.6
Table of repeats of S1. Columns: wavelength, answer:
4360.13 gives 17.6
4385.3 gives 13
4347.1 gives 16.9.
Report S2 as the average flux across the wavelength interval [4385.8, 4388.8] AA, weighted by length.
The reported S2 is 14.2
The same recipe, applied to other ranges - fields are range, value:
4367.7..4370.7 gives 16.1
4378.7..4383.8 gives 14.9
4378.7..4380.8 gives 16.4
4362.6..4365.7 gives 16.3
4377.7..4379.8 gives 16.8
